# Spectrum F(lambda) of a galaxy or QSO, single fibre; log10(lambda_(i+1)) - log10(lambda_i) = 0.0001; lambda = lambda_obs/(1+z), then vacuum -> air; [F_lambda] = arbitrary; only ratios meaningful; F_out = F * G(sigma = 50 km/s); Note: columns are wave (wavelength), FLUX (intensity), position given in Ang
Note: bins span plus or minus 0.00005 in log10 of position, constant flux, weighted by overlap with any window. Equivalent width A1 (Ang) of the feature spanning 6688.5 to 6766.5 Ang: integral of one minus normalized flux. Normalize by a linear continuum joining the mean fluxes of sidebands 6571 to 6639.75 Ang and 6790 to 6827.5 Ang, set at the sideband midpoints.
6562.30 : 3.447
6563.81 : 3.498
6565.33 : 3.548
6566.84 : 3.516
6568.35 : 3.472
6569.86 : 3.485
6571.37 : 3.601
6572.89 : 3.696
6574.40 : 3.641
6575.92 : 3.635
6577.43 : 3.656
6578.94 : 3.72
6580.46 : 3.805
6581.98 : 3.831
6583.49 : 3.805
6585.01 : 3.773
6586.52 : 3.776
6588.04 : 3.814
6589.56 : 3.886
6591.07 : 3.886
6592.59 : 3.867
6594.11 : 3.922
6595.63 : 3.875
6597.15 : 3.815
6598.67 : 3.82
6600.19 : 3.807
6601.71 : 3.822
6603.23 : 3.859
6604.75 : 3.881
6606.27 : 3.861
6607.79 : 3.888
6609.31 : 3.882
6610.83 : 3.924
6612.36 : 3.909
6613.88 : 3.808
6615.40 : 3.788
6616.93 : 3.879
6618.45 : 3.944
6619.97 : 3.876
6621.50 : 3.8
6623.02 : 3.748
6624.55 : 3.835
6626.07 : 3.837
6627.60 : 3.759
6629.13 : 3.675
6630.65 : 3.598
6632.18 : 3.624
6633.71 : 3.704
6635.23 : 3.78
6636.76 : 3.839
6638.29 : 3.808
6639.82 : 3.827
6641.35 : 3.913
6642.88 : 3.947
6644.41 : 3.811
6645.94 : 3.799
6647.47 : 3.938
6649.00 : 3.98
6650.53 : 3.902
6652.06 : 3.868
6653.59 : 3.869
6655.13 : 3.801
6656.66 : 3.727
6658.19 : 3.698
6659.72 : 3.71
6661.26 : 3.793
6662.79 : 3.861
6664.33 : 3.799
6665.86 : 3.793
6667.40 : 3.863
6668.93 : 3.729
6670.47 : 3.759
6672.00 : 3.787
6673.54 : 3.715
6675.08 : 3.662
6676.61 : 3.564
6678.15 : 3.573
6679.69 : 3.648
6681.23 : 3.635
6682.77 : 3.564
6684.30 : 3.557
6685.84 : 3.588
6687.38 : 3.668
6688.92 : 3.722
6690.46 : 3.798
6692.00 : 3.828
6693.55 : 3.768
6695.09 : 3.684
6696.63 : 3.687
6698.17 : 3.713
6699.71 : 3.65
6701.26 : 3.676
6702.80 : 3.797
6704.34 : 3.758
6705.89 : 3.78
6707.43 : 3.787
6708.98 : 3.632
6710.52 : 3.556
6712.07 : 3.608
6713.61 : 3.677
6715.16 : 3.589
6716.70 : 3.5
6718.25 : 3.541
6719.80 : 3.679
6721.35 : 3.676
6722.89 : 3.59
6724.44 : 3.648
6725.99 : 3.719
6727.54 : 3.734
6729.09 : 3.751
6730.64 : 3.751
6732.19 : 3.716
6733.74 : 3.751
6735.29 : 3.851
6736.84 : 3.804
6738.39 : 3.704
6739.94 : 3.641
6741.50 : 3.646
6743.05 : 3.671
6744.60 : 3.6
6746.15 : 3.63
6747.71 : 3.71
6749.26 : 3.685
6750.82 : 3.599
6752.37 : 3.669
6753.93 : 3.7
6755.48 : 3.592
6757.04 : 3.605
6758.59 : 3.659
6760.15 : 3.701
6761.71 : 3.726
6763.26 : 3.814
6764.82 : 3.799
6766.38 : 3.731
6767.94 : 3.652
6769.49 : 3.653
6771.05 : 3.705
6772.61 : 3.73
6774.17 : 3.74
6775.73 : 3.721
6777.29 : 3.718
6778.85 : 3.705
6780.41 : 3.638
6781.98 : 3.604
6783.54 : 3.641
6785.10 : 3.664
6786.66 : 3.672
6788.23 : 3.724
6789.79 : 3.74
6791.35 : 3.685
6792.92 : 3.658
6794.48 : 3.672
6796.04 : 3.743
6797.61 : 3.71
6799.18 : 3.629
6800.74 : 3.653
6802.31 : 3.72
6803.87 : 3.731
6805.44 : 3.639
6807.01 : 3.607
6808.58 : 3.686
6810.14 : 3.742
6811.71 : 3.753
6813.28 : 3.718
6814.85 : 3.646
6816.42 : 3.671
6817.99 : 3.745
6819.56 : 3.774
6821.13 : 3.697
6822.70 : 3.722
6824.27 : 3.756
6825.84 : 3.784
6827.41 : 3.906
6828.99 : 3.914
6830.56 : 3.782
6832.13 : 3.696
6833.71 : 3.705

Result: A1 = 1.10 Ang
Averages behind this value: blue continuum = 3.8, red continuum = 3.71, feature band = 3.69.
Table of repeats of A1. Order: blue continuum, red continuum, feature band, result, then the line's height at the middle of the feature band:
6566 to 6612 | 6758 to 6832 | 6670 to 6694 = 0.5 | 3.75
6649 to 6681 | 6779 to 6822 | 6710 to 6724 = 0.5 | 3.73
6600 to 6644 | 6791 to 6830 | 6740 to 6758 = 0.5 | 3.75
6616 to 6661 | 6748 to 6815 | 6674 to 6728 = 1.3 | 3.76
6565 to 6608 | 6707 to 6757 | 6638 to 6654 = -0.7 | 3.72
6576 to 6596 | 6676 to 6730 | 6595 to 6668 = -1.3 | 3.75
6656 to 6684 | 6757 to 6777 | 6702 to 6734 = 0.3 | 3.71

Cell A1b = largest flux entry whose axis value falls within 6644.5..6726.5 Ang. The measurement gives 3.98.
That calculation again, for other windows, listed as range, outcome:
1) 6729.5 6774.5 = 3.851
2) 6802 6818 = 3.753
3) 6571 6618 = 3.924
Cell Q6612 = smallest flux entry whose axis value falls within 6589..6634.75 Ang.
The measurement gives 3.598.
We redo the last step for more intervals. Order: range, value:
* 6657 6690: 3.557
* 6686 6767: 3.5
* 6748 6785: 3.592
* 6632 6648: 3.624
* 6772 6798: 3.604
